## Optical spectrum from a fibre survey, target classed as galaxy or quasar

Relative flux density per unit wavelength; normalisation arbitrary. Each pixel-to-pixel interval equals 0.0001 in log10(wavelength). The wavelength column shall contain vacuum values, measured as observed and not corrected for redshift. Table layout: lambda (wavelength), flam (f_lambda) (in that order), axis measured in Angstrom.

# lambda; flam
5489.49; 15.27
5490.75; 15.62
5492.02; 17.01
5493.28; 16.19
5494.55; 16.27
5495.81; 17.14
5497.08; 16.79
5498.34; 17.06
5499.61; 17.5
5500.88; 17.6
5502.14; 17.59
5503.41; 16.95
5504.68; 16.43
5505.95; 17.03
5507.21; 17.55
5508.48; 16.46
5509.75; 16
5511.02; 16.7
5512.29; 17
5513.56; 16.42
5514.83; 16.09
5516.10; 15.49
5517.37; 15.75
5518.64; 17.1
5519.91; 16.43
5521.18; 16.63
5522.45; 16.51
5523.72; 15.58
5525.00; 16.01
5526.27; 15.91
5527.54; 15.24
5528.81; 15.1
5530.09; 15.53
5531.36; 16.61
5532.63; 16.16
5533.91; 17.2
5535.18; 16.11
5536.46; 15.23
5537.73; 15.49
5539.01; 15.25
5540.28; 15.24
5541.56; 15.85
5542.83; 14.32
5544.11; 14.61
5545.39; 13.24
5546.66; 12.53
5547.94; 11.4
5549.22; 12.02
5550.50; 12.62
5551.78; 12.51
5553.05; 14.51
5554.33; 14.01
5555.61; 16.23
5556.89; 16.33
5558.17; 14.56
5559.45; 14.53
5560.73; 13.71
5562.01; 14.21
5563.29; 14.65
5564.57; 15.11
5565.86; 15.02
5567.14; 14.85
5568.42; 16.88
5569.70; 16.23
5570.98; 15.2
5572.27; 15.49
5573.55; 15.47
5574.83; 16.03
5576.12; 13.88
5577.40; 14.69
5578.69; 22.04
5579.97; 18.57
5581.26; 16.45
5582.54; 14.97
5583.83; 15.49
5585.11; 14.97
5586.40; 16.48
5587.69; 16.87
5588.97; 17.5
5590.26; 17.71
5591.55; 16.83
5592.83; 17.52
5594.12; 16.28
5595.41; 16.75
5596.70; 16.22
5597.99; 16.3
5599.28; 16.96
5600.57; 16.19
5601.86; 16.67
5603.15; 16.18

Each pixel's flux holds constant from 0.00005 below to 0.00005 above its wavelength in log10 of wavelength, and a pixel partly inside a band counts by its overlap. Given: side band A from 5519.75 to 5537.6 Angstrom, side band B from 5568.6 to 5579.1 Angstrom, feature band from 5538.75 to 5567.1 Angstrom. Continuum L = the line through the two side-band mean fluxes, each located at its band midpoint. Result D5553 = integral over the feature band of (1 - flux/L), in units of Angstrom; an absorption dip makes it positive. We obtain 3.2 Angstrom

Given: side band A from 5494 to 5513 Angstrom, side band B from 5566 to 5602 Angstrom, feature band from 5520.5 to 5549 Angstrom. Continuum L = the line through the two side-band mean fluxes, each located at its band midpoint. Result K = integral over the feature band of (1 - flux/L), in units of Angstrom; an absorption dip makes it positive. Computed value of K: 2.6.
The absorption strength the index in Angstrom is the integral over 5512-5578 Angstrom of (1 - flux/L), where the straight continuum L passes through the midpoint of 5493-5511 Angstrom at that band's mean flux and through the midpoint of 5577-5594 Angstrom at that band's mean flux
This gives 6.9 Angstrom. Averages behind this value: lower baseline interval 16.9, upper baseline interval 16.9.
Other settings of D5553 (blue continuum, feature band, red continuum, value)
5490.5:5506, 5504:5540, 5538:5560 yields -1.36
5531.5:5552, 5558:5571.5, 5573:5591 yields 0.54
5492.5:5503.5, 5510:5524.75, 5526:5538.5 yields 0.03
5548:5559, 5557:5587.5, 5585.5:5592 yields -0.18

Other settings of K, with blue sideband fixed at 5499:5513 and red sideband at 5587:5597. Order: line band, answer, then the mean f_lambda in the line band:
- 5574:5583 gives 0.17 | 16.7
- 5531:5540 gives 0.54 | 16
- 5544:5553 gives 2.26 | 12.7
